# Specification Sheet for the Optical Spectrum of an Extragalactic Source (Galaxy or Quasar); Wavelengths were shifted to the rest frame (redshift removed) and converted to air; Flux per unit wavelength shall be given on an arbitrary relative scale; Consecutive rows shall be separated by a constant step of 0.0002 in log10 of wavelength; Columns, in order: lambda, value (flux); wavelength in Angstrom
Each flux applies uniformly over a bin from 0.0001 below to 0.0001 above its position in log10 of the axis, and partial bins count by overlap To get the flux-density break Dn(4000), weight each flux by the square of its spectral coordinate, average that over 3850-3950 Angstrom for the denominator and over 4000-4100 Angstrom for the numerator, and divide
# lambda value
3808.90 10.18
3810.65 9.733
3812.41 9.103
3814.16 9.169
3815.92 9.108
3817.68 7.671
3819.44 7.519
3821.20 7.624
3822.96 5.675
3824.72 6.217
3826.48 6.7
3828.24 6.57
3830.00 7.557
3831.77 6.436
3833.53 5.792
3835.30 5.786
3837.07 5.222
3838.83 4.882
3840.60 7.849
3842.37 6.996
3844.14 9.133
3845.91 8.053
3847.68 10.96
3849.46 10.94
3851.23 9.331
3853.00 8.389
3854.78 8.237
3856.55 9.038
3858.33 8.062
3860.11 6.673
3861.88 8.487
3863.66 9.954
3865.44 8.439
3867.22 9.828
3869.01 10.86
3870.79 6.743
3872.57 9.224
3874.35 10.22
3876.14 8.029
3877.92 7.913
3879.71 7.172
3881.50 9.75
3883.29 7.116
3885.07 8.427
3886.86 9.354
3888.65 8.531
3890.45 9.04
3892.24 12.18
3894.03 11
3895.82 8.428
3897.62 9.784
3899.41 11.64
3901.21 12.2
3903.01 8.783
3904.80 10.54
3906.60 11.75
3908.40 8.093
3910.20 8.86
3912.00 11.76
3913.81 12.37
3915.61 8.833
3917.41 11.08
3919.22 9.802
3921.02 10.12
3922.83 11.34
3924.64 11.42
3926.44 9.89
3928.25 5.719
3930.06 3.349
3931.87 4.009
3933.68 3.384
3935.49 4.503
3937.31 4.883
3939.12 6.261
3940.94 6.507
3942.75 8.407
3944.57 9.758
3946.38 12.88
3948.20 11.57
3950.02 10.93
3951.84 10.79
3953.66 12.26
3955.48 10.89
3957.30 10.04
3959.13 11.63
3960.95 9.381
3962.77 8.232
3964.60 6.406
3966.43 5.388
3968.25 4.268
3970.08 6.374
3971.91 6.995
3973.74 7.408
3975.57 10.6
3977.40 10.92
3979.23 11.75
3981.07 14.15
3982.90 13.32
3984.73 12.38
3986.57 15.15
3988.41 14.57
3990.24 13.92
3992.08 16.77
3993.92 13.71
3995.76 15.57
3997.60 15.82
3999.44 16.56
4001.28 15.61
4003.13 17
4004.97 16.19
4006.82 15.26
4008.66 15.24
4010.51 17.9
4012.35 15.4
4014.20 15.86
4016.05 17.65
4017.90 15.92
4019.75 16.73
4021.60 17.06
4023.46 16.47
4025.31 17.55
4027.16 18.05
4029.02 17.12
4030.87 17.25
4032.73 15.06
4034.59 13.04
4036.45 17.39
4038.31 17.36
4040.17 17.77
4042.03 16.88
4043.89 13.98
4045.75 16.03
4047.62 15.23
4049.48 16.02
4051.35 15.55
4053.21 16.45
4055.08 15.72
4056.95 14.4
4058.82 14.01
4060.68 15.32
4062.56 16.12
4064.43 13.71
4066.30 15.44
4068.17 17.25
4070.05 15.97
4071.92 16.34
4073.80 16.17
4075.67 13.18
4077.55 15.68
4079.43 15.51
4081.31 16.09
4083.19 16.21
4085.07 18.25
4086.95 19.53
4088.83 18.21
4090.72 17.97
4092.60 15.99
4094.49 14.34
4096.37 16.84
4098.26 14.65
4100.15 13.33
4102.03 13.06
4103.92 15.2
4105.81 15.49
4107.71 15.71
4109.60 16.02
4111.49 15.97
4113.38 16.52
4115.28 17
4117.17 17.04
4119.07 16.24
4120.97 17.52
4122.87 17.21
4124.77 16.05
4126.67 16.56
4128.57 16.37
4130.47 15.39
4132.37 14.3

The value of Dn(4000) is 1.9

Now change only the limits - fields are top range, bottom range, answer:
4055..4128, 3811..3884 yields 2.25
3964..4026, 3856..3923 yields 1.52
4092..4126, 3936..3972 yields 1.97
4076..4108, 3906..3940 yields 2.11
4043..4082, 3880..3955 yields 1.81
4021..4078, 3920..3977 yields 2.02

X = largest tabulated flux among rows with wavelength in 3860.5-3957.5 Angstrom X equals 12.88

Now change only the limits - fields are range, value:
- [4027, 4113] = 19.53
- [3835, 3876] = 10.96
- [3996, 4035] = 18.05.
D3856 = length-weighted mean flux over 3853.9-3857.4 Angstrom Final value 8.65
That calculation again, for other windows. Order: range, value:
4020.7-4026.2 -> 17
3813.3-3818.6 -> 8.63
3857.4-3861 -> 7.39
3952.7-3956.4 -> 11.6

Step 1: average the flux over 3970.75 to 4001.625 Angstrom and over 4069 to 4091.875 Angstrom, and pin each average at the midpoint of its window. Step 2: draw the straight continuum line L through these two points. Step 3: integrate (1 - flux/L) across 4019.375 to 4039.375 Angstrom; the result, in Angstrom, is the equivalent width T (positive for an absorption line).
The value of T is -2.6 Angstrom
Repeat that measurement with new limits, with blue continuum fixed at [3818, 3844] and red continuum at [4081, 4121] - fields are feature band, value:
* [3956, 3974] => 5.8 Angstrom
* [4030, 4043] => -2.3 Angstrom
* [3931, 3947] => 5.9 Angstrom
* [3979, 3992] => -1.9 Angstrom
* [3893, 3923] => -3.3 Angstrom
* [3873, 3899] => -1.7 Angstrom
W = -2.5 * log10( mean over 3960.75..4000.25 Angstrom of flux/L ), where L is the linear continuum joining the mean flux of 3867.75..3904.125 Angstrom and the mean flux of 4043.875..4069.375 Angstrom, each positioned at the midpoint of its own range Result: 0.13 mag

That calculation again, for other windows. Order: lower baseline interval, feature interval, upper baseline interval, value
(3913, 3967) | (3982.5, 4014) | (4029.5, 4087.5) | -0.245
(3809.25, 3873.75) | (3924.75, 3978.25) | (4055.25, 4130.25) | 0.382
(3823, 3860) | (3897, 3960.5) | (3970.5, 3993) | 0.119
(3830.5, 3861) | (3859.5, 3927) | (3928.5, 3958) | -0.213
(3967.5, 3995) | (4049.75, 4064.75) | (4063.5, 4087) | -0.009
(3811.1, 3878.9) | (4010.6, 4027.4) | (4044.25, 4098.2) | -0.186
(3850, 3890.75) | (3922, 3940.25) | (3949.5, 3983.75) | 0.385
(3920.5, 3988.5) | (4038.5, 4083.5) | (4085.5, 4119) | -0.113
